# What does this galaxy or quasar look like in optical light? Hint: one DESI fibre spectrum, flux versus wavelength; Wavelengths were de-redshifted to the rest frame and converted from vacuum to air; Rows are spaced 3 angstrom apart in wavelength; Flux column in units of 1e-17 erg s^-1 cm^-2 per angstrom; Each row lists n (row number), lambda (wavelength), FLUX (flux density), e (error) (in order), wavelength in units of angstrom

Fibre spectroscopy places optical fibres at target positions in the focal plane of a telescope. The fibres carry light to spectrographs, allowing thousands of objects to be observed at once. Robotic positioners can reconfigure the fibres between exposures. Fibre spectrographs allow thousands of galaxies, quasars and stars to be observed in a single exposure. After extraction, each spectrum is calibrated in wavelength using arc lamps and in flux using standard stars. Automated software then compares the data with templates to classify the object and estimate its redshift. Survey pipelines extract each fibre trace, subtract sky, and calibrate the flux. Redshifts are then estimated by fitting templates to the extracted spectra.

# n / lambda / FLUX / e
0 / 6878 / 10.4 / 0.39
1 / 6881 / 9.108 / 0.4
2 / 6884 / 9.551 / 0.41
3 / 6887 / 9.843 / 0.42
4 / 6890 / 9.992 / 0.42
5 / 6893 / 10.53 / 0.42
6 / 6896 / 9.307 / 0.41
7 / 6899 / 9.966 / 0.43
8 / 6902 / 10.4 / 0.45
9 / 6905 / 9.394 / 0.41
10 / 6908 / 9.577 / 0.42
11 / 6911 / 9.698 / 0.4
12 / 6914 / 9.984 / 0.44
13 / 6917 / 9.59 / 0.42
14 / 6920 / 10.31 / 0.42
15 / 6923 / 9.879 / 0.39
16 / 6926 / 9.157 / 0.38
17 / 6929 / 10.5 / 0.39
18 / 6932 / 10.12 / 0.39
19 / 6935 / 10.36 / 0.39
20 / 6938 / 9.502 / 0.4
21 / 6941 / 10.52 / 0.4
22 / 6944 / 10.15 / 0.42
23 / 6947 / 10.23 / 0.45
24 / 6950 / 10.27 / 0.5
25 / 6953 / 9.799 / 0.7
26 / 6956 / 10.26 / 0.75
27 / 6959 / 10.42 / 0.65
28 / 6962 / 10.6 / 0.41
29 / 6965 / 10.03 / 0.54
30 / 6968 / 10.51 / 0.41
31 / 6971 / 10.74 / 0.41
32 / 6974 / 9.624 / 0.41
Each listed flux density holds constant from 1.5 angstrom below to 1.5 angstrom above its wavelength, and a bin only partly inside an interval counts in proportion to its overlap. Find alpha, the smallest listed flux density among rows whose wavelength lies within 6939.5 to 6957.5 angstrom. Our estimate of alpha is 9.799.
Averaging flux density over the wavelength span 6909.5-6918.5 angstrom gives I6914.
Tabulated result 9.76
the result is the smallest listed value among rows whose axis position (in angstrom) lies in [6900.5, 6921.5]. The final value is 9.394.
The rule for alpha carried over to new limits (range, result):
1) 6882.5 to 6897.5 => 9.307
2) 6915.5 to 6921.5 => 9.59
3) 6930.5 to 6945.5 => 9.502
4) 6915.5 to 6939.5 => 9.157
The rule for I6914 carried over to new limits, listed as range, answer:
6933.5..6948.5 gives 10.2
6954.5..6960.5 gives 10.3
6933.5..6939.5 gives 9.93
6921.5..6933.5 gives 9.91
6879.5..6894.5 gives 9.8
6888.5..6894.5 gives 10.3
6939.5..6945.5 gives 10.3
